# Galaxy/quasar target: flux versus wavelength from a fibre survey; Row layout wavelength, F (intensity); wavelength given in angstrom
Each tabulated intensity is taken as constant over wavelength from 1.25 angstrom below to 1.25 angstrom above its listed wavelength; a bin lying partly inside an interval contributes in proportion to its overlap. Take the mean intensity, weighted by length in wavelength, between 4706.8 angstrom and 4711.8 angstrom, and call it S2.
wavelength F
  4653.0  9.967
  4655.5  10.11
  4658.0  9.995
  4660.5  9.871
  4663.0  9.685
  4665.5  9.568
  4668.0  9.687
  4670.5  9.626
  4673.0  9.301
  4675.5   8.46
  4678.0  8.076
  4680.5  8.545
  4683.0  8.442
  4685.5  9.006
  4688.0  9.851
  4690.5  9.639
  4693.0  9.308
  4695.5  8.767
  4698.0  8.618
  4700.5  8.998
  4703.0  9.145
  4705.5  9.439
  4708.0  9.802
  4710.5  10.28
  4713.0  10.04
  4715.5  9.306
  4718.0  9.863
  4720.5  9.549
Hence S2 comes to 10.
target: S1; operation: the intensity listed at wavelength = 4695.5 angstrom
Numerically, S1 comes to 8.767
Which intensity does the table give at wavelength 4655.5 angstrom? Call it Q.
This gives 10.11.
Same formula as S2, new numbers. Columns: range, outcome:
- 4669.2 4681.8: 8.8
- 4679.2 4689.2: 8.95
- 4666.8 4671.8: 9.65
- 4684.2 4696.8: 9.31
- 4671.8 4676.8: 8.87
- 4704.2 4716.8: 9.77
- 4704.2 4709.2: 9.61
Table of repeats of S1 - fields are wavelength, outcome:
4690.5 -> 9.639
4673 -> 9.301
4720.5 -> 9.549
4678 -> 8.076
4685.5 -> 9.006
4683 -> 8.442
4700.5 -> 8.998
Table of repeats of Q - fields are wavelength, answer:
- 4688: 9.851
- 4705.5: 9.439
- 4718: 9.863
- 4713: 10.04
